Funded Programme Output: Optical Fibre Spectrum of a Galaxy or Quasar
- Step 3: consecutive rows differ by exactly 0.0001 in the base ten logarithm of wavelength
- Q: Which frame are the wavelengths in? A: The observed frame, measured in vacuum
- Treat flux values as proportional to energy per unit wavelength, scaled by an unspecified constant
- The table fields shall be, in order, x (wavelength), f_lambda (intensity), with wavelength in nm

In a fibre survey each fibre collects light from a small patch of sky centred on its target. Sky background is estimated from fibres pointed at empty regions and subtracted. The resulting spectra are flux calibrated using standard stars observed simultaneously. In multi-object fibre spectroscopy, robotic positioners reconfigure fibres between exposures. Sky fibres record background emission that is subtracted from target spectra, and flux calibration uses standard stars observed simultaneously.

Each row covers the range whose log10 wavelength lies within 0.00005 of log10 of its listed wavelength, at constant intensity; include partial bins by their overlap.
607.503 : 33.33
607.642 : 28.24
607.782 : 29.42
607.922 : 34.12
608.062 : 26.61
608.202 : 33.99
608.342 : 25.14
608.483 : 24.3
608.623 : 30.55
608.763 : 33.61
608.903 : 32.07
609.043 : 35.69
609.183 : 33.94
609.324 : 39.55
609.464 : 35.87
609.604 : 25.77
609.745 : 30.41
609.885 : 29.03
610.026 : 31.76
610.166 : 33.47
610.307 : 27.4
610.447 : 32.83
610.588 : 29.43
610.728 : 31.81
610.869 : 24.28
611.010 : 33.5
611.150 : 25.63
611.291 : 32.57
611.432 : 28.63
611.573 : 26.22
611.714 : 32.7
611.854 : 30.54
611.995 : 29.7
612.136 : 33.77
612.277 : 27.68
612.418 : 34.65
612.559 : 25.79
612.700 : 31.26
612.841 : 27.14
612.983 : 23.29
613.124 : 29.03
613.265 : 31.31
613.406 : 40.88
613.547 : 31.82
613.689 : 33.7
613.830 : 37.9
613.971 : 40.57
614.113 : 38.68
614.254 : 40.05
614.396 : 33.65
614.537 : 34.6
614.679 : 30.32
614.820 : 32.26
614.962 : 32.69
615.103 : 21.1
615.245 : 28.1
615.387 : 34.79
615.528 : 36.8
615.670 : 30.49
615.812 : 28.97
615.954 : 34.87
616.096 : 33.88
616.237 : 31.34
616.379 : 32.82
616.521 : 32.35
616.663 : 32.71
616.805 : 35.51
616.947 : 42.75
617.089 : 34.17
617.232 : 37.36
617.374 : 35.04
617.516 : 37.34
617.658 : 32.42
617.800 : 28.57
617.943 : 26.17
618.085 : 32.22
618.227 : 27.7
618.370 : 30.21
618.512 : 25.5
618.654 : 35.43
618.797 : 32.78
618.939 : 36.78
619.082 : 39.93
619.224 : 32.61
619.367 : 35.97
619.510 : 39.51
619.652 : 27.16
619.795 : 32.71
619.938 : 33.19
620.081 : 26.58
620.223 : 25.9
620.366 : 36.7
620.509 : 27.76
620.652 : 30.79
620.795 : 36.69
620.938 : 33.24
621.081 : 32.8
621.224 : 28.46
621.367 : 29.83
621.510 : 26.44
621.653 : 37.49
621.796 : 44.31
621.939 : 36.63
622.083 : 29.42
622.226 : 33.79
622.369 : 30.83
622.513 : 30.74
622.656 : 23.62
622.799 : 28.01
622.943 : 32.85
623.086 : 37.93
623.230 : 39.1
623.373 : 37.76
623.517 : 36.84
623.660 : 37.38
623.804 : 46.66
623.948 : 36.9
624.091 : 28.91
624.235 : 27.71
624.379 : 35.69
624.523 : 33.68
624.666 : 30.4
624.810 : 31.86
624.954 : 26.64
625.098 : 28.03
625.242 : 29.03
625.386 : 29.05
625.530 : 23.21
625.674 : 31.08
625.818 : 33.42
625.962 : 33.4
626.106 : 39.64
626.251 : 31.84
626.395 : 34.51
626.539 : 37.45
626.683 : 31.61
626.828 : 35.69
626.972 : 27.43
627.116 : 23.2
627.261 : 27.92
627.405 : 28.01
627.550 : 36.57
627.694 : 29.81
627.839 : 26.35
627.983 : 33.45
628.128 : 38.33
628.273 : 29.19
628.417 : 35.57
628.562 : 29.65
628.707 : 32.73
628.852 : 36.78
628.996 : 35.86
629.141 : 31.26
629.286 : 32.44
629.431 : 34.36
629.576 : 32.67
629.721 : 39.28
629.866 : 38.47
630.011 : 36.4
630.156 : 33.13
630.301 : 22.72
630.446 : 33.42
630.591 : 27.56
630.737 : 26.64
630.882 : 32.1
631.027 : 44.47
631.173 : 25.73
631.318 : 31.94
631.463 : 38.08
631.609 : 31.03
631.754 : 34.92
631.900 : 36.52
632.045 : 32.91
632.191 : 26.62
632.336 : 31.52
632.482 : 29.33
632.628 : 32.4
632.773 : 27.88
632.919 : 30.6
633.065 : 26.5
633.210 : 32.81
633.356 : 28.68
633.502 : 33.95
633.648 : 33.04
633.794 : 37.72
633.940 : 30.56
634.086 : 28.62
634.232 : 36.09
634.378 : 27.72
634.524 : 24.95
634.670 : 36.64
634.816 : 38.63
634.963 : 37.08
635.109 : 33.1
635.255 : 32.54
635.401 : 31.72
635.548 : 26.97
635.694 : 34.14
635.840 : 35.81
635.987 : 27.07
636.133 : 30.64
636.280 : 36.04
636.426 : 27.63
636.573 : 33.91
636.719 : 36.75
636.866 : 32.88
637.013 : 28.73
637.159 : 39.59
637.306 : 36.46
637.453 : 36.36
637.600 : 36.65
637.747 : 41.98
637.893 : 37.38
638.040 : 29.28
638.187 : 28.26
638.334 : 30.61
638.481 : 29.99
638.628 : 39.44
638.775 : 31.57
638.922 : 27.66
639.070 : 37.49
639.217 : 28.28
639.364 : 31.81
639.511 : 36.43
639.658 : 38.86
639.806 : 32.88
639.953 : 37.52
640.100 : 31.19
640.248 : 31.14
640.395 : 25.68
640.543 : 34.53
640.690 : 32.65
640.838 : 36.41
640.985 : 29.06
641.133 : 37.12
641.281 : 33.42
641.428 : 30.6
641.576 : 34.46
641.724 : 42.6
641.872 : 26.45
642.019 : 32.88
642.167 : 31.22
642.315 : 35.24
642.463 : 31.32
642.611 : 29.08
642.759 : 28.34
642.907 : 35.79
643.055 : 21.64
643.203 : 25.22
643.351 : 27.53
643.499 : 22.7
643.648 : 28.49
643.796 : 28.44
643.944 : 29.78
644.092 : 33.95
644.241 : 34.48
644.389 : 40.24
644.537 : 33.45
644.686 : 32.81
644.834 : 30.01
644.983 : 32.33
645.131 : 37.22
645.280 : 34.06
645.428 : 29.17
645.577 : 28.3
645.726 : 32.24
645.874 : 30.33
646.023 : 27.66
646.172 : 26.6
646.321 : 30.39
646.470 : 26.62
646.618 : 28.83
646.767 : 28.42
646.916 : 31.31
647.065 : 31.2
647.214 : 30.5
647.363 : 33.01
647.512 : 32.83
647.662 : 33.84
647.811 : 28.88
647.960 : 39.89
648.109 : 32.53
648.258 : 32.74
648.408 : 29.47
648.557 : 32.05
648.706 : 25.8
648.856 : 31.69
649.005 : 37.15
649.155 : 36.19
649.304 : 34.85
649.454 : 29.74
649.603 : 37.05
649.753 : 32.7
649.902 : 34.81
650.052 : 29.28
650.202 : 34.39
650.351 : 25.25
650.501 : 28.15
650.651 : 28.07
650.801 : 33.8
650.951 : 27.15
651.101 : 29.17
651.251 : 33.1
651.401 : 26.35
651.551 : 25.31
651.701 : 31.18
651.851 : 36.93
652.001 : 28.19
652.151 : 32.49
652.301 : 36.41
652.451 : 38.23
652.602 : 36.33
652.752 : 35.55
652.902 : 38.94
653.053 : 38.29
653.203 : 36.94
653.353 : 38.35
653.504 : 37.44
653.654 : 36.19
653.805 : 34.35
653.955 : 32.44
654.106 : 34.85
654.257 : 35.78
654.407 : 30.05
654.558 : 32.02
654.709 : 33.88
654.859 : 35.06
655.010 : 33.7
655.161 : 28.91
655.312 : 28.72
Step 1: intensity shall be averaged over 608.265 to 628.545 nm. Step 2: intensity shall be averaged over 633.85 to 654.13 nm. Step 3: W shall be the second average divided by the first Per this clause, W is 1.01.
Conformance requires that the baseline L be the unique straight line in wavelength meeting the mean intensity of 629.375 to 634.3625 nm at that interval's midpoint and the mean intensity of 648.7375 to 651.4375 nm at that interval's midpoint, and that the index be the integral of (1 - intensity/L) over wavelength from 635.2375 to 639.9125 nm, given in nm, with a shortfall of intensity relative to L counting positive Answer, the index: -0.19 nm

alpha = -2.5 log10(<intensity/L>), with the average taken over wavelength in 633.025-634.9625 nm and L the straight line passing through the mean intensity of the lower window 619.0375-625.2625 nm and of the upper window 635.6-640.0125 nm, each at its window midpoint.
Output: 0.04 mag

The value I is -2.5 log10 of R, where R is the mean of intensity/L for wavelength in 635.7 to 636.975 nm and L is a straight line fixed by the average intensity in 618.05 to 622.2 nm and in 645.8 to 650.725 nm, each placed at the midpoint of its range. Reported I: -0.02 mag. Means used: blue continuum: 32.6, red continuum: 31.3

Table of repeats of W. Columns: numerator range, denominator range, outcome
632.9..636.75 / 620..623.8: 0.98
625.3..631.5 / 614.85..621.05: 0.99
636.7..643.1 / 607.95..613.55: 1.08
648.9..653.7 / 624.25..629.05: 1.05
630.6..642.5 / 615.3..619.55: 0.98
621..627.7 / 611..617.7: 1.00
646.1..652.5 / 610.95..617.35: 0.97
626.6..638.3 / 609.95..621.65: 1.01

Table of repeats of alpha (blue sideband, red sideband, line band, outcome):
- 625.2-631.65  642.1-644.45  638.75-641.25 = -0.08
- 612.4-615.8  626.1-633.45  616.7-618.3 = -0.04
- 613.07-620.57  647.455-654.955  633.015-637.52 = 0.01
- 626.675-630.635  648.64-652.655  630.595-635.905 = 0.00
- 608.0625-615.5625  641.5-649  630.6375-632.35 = -0.05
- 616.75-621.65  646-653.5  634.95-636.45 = 0.01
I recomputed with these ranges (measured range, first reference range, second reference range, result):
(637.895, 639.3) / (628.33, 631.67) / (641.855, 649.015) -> 0.01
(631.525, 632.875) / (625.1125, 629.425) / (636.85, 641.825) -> 0.04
